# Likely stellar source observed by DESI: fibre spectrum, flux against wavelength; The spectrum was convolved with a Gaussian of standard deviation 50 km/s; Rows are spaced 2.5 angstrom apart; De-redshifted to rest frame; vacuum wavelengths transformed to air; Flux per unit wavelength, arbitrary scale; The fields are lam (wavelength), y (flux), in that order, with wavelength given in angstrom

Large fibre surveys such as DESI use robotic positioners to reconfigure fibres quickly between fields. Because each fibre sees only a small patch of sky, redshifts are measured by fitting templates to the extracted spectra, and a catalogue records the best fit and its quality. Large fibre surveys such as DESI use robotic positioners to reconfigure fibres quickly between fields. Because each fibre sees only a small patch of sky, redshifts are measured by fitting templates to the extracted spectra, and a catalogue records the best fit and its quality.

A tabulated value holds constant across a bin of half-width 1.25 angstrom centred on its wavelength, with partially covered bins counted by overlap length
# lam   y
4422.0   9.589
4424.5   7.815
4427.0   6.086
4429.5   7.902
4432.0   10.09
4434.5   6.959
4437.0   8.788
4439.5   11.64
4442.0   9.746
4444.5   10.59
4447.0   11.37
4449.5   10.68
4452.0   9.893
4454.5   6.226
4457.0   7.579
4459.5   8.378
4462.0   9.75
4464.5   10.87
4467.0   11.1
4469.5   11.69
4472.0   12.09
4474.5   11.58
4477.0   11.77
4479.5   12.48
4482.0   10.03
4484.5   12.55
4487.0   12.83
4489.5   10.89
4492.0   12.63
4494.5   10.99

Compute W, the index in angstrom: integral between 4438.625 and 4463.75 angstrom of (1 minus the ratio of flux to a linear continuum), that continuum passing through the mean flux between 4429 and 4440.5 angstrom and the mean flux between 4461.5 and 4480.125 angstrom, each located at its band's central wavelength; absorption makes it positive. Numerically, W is 1.3 angstrom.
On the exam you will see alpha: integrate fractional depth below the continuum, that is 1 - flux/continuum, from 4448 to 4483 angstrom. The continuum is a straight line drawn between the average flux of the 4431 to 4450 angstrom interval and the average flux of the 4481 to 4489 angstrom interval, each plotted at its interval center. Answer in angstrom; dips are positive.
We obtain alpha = 2.2 angstrom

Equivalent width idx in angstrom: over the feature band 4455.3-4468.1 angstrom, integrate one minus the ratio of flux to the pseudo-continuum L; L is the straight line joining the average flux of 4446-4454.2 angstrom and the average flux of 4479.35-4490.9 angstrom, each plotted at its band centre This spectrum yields 1.5 angstrom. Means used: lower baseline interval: 10.1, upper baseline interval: 11.7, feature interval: 9.4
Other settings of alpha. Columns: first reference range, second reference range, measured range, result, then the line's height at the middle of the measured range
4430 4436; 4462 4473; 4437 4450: -1.8 angstrom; 9.3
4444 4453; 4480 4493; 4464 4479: -0.3 angstrom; 11.4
